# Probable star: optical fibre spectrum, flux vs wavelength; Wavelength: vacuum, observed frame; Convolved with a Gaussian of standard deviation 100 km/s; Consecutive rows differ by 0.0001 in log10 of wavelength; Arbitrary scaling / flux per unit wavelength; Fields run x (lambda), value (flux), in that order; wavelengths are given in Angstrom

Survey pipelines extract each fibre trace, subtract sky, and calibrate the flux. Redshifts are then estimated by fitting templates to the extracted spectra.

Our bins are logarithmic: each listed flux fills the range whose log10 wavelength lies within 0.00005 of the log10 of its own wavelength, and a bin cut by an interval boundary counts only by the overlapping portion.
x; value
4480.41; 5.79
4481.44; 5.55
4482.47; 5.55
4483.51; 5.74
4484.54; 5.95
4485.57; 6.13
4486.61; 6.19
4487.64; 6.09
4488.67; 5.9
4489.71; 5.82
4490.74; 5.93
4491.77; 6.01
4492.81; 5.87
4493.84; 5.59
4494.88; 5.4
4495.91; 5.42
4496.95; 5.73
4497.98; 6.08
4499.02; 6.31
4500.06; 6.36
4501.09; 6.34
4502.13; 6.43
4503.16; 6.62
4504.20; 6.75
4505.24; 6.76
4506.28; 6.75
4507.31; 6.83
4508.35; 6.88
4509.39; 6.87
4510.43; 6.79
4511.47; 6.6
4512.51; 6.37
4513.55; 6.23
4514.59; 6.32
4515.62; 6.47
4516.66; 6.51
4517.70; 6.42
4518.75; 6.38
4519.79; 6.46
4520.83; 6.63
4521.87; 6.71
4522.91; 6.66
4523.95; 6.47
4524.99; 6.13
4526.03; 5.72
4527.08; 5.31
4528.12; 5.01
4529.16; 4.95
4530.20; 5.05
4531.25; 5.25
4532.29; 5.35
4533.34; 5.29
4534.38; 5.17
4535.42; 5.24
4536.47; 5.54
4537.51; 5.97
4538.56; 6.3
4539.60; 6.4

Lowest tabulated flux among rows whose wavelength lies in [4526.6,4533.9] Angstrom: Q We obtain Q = 4.95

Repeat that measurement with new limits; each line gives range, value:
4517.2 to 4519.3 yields 6.38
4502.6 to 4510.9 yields 6.62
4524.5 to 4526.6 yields 5.72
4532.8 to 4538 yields 5.17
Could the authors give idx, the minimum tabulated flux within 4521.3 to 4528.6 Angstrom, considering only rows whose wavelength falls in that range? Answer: 5.01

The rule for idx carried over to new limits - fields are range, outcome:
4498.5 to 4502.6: 6.31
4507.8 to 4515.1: 6.23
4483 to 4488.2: 5.74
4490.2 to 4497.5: 5.4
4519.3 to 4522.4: 6.46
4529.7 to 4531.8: 5.05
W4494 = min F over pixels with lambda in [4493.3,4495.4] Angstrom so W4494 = 5.4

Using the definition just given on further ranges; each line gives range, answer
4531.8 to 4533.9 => 5.29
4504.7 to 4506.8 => 6.75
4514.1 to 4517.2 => 6.32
